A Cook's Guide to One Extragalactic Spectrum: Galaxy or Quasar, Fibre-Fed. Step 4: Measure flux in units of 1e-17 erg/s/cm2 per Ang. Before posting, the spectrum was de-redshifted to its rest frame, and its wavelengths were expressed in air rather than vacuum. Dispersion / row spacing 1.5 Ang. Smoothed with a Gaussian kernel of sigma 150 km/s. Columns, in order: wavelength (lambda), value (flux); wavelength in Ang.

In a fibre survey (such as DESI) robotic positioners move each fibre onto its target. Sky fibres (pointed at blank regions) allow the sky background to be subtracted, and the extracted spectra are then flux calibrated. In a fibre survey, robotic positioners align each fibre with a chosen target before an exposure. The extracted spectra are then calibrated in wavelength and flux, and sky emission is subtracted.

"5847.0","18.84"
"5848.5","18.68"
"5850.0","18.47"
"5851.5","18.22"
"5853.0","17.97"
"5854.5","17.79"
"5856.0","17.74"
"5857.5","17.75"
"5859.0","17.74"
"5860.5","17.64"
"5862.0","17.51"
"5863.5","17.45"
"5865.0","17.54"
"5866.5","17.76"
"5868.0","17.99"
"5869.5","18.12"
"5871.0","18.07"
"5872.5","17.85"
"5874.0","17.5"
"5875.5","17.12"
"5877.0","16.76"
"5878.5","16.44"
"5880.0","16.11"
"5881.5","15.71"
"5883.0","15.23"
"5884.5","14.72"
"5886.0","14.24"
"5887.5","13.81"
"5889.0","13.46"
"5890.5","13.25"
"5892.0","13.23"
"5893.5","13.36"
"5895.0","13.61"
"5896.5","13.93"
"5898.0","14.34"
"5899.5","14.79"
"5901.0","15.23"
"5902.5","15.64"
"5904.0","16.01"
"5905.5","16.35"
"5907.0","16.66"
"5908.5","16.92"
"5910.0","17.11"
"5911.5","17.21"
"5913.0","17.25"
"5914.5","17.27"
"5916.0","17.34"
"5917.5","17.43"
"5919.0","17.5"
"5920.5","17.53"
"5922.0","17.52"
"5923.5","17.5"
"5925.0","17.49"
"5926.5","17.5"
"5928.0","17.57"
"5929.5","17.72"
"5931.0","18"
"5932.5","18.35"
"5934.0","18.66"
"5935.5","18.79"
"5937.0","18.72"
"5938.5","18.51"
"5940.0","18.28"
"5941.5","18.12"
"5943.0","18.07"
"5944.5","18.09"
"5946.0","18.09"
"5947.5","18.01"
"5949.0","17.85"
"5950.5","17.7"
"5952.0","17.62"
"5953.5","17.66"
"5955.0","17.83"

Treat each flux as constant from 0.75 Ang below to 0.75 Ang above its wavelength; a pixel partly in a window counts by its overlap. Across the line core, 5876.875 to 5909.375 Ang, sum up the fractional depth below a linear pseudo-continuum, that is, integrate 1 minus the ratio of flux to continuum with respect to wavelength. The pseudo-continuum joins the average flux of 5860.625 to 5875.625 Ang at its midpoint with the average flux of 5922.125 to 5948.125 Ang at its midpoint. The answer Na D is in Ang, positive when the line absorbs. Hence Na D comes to 5.25 Ang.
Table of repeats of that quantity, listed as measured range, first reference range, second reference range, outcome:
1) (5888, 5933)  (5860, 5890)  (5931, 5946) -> 3.5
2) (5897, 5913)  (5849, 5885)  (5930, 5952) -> 1.6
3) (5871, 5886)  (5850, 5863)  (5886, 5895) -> -1.3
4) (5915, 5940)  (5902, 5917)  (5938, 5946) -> -0.4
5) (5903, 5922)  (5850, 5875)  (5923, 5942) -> 1.0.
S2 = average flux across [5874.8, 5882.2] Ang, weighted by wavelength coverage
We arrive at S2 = 16.4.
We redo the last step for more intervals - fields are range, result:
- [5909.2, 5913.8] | 17.2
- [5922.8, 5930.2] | 17.6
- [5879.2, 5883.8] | 15.7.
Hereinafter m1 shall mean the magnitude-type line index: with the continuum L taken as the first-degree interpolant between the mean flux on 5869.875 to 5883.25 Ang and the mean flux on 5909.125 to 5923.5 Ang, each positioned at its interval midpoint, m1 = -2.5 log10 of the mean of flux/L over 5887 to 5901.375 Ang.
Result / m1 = 0.23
